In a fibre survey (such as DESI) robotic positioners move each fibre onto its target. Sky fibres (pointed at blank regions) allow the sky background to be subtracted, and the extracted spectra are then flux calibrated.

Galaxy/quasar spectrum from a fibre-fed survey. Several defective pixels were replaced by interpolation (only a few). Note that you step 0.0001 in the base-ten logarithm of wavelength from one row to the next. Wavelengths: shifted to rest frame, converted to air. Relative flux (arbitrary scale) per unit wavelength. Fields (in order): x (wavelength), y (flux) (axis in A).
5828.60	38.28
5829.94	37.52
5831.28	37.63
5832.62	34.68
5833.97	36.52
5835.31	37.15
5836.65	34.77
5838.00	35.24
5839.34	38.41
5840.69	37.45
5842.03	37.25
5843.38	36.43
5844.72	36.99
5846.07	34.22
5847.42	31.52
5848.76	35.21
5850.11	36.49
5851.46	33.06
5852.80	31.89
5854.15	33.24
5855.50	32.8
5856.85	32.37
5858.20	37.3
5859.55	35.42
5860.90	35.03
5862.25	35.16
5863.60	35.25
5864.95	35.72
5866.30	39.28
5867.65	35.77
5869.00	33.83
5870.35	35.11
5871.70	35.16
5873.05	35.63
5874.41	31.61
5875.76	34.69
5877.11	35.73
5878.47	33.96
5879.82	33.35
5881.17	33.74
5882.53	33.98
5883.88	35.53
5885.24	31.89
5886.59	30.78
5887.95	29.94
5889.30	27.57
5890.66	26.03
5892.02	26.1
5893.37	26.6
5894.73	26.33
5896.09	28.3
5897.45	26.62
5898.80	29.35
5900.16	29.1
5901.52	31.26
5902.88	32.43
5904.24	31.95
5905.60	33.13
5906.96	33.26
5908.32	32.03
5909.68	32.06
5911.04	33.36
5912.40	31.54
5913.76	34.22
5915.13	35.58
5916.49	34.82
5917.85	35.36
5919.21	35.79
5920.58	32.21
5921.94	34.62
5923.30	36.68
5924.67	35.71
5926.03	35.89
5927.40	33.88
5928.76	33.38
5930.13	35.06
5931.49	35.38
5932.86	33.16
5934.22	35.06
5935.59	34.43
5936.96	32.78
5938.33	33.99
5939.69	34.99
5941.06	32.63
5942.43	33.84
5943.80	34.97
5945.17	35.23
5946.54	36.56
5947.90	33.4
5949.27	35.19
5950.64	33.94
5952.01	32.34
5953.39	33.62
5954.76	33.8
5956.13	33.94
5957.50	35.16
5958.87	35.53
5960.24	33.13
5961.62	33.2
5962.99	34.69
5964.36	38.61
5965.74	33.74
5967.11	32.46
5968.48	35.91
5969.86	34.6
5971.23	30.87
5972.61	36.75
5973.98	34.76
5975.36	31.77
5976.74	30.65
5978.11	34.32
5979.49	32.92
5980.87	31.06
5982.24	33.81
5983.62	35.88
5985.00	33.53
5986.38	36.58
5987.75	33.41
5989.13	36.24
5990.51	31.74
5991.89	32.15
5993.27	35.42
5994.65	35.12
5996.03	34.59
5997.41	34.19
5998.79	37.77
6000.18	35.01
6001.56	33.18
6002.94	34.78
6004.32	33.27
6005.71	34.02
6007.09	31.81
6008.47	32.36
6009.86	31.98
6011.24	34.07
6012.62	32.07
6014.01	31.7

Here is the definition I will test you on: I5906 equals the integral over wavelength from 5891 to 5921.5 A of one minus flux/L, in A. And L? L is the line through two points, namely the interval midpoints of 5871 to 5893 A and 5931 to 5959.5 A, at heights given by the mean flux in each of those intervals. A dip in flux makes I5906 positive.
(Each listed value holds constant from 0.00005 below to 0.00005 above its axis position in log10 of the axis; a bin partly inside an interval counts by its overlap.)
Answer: 1.5 A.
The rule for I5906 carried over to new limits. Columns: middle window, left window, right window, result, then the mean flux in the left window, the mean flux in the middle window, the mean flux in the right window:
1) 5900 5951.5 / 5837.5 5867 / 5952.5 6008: 0.92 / 35.3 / 34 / 34.1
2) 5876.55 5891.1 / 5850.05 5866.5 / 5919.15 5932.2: 1.09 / 34.7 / 32.1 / 34.8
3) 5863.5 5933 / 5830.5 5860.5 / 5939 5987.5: 3.80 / 35.3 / 32.9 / 34.1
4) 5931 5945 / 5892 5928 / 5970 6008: -0.55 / 32.3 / 34.1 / 33.9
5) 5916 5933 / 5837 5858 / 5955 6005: -0.17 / 34.9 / 34.8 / 34.2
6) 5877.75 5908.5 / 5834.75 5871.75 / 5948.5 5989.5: 3.79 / 35.3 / 30.6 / 34.1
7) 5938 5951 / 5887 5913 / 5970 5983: -1.14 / 29.8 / 34.5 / 33.1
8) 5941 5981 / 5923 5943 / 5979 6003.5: 0.37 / 34.4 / 34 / 34.3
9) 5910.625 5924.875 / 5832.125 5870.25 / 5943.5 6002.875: 0.08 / 35.3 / 34.5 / 34.2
